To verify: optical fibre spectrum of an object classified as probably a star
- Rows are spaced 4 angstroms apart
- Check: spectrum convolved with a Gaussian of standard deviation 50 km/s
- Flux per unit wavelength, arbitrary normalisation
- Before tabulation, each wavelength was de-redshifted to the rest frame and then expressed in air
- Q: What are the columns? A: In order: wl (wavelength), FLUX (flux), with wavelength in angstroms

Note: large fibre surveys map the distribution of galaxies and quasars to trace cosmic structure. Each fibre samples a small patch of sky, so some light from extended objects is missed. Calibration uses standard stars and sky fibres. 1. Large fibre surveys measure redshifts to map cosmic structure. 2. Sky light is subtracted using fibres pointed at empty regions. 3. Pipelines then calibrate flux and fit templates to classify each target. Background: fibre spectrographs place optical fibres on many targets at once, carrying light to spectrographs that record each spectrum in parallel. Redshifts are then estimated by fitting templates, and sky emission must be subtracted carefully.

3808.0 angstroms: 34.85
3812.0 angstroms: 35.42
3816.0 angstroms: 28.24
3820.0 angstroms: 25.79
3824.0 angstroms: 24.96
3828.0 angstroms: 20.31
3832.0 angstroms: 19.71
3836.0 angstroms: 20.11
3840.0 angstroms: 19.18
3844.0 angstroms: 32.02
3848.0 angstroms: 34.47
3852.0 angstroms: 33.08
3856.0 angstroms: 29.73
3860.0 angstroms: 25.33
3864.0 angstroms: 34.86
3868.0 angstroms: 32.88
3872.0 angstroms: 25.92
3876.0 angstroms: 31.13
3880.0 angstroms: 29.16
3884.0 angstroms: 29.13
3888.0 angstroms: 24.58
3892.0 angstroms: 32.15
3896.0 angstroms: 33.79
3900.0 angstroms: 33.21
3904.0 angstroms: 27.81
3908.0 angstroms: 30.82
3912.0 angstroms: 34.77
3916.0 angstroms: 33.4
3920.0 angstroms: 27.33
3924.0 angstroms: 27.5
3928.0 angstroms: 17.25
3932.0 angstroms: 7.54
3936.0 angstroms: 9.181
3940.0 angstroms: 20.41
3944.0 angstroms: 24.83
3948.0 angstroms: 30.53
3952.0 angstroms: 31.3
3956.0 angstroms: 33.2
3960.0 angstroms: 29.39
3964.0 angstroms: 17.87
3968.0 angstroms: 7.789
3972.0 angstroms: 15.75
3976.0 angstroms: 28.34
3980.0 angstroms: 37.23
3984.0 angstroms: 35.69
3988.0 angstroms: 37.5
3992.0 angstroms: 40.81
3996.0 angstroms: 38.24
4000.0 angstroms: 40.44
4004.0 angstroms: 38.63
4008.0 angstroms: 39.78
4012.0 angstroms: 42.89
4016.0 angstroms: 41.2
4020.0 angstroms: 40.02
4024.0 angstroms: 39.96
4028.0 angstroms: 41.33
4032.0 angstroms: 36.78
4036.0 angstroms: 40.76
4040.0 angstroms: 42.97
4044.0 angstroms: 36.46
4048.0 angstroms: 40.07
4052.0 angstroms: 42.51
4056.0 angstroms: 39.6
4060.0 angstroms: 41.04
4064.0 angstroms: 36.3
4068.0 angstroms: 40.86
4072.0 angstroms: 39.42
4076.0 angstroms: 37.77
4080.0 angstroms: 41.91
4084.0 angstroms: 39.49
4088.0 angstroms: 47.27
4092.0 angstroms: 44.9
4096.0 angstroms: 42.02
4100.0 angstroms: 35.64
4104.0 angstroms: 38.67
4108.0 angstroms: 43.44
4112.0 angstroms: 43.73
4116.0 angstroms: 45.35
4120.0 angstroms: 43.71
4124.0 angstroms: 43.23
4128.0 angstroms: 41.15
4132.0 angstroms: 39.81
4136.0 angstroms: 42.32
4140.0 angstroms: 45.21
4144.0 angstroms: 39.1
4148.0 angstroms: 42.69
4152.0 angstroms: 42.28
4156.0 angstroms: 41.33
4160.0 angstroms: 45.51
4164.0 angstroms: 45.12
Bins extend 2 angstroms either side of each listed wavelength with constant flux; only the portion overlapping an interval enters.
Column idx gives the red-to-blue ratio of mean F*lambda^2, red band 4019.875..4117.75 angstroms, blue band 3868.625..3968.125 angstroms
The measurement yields 1.66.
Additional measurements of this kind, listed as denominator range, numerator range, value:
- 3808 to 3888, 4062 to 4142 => 1.69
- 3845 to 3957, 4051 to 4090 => 1.58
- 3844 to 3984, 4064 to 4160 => 1.69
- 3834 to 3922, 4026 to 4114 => 1.50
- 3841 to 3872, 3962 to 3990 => 0.88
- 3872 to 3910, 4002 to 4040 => 1.44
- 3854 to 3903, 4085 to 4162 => 1.59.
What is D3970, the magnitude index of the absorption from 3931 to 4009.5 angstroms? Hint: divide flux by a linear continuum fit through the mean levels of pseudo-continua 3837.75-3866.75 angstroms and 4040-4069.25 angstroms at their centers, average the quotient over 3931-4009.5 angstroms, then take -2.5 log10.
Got 0.25 mag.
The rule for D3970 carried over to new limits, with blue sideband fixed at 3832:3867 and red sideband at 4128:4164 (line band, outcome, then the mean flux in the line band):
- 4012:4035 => -0.10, 40.2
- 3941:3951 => 0.20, 27.3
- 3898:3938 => 0.25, 24.9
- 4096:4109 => 0.03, 39.4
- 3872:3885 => 0.01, 29.3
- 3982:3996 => -0.09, 38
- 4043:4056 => -0.06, 39.9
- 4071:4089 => -0.05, 40.9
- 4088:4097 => -0.12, 44.5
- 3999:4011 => -0.12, 39.8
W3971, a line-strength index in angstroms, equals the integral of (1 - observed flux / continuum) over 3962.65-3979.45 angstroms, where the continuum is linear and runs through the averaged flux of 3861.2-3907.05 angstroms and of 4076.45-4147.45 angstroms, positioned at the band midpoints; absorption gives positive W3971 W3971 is 7.6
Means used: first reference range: 30.3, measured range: 19.1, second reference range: 42.1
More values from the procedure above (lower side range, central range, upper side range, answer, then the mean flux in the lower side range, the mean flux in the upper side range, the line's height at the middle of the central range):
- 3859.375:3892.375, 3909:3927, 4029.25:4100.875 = 1.06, 29.5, 40.4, 31.9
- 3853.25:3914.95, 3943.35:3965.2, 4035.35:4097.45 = 3.81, 30.4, 40.8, 34.4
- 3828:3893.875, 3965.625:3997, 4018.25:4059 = 5.72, 28.1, 40.1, 36.2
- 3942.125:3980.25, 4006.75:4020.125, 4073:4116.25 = -4.07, 25.1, 41.6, 31.6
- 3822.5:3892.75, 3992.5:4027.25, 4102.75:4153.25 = -4.11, 27.6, 42.4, 36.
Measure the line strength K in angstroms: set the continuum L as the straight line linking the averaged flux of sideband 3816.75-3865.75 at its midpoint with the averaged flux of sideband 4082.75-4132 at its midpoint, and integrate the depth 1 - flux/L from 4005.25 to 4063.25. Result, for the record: -3.5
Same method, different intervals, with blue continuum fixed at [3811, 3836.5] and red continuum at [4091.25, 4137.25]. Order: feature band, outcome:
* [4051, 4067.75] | -0.5 angstroms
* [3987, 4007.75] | -2.5 angstroms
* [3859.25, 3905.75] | -3.1 angstroms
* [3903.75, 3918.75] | -1.0 angstroms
